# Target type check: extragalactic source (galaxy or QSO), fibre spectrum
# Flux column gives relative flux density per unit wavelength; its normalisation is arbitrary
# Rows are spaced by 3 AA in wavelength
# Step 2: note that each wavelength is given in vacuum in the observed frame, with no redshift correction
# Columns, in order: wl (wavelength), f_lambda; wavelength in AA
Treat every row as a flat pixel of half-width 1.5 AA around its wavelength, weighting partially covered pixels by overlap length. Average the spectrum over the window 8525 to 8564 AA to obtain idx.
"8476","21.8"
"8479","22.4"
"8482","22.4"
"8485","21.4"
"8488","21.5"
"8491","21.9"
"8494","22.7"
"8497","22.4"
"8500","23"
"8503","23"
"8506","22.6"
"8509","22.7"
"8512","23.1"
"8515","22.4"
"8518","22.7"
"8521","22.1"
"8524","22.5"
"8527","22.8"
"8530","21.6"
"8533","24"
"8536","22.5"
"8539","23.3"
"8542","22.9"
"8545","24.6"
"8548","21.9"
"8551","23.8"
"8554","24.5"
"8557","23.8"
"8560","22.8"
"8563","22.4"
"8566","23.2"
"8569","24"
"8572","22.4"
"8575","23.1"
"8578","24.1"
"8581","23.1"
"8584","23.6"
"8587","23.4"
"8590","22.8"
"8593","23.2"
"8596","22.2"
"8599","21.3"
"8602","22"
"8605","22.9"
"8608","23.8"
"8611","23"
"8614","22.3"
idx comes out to 23.1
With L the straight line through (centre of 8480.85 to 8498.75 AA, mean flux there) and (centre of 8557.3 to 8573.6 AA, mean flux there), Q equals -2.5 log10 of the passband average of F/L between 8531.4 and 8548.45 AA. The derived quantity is -0.03 mag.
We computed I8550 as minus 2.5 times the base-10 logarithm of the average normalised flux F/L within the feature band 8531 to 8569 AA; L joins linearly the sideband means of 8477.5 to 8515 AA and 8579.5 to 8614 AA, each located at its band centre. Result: -0.03 mag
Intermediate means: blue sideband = 22.4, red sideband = 22.8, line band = 23.3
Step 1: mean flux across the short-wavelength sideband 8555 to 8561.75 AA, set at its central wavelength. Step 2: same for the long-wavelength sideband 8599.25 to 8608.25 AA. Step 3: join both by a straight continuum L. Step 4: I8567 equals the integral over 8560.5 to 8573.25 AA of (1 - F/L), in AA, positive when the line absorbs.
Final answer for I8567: 0.12 AA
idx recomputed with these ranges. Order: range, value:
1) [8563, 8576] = 23.1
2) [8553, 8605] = 23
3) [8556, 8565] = 23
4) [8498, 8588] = 23.1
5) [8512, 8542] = 22.7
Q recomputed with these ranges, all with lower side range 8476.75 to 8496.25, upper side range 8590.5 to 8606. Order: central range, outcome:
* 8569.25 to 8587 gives -0.05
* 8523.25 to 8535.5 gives -0.03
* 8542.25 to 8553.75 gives -0.06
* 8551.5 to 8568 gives -0.05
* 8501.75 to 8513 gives -0.04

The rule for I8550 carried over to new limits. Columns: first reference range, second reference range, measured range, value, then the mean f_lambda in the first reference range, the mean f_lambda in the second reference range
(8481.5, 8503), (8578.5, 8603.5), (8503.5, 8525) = -0.01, 22.2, 22.8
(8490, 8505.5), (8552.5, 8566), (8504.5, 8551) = 0.01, 22.6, 23.4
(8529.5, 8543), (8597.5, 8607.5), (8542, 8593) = -0.03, 23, 22.2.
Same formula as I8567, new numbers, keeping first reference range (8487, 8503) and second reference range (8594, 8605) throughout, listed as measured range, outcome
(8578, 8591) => -0.7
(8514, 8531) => -0.1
